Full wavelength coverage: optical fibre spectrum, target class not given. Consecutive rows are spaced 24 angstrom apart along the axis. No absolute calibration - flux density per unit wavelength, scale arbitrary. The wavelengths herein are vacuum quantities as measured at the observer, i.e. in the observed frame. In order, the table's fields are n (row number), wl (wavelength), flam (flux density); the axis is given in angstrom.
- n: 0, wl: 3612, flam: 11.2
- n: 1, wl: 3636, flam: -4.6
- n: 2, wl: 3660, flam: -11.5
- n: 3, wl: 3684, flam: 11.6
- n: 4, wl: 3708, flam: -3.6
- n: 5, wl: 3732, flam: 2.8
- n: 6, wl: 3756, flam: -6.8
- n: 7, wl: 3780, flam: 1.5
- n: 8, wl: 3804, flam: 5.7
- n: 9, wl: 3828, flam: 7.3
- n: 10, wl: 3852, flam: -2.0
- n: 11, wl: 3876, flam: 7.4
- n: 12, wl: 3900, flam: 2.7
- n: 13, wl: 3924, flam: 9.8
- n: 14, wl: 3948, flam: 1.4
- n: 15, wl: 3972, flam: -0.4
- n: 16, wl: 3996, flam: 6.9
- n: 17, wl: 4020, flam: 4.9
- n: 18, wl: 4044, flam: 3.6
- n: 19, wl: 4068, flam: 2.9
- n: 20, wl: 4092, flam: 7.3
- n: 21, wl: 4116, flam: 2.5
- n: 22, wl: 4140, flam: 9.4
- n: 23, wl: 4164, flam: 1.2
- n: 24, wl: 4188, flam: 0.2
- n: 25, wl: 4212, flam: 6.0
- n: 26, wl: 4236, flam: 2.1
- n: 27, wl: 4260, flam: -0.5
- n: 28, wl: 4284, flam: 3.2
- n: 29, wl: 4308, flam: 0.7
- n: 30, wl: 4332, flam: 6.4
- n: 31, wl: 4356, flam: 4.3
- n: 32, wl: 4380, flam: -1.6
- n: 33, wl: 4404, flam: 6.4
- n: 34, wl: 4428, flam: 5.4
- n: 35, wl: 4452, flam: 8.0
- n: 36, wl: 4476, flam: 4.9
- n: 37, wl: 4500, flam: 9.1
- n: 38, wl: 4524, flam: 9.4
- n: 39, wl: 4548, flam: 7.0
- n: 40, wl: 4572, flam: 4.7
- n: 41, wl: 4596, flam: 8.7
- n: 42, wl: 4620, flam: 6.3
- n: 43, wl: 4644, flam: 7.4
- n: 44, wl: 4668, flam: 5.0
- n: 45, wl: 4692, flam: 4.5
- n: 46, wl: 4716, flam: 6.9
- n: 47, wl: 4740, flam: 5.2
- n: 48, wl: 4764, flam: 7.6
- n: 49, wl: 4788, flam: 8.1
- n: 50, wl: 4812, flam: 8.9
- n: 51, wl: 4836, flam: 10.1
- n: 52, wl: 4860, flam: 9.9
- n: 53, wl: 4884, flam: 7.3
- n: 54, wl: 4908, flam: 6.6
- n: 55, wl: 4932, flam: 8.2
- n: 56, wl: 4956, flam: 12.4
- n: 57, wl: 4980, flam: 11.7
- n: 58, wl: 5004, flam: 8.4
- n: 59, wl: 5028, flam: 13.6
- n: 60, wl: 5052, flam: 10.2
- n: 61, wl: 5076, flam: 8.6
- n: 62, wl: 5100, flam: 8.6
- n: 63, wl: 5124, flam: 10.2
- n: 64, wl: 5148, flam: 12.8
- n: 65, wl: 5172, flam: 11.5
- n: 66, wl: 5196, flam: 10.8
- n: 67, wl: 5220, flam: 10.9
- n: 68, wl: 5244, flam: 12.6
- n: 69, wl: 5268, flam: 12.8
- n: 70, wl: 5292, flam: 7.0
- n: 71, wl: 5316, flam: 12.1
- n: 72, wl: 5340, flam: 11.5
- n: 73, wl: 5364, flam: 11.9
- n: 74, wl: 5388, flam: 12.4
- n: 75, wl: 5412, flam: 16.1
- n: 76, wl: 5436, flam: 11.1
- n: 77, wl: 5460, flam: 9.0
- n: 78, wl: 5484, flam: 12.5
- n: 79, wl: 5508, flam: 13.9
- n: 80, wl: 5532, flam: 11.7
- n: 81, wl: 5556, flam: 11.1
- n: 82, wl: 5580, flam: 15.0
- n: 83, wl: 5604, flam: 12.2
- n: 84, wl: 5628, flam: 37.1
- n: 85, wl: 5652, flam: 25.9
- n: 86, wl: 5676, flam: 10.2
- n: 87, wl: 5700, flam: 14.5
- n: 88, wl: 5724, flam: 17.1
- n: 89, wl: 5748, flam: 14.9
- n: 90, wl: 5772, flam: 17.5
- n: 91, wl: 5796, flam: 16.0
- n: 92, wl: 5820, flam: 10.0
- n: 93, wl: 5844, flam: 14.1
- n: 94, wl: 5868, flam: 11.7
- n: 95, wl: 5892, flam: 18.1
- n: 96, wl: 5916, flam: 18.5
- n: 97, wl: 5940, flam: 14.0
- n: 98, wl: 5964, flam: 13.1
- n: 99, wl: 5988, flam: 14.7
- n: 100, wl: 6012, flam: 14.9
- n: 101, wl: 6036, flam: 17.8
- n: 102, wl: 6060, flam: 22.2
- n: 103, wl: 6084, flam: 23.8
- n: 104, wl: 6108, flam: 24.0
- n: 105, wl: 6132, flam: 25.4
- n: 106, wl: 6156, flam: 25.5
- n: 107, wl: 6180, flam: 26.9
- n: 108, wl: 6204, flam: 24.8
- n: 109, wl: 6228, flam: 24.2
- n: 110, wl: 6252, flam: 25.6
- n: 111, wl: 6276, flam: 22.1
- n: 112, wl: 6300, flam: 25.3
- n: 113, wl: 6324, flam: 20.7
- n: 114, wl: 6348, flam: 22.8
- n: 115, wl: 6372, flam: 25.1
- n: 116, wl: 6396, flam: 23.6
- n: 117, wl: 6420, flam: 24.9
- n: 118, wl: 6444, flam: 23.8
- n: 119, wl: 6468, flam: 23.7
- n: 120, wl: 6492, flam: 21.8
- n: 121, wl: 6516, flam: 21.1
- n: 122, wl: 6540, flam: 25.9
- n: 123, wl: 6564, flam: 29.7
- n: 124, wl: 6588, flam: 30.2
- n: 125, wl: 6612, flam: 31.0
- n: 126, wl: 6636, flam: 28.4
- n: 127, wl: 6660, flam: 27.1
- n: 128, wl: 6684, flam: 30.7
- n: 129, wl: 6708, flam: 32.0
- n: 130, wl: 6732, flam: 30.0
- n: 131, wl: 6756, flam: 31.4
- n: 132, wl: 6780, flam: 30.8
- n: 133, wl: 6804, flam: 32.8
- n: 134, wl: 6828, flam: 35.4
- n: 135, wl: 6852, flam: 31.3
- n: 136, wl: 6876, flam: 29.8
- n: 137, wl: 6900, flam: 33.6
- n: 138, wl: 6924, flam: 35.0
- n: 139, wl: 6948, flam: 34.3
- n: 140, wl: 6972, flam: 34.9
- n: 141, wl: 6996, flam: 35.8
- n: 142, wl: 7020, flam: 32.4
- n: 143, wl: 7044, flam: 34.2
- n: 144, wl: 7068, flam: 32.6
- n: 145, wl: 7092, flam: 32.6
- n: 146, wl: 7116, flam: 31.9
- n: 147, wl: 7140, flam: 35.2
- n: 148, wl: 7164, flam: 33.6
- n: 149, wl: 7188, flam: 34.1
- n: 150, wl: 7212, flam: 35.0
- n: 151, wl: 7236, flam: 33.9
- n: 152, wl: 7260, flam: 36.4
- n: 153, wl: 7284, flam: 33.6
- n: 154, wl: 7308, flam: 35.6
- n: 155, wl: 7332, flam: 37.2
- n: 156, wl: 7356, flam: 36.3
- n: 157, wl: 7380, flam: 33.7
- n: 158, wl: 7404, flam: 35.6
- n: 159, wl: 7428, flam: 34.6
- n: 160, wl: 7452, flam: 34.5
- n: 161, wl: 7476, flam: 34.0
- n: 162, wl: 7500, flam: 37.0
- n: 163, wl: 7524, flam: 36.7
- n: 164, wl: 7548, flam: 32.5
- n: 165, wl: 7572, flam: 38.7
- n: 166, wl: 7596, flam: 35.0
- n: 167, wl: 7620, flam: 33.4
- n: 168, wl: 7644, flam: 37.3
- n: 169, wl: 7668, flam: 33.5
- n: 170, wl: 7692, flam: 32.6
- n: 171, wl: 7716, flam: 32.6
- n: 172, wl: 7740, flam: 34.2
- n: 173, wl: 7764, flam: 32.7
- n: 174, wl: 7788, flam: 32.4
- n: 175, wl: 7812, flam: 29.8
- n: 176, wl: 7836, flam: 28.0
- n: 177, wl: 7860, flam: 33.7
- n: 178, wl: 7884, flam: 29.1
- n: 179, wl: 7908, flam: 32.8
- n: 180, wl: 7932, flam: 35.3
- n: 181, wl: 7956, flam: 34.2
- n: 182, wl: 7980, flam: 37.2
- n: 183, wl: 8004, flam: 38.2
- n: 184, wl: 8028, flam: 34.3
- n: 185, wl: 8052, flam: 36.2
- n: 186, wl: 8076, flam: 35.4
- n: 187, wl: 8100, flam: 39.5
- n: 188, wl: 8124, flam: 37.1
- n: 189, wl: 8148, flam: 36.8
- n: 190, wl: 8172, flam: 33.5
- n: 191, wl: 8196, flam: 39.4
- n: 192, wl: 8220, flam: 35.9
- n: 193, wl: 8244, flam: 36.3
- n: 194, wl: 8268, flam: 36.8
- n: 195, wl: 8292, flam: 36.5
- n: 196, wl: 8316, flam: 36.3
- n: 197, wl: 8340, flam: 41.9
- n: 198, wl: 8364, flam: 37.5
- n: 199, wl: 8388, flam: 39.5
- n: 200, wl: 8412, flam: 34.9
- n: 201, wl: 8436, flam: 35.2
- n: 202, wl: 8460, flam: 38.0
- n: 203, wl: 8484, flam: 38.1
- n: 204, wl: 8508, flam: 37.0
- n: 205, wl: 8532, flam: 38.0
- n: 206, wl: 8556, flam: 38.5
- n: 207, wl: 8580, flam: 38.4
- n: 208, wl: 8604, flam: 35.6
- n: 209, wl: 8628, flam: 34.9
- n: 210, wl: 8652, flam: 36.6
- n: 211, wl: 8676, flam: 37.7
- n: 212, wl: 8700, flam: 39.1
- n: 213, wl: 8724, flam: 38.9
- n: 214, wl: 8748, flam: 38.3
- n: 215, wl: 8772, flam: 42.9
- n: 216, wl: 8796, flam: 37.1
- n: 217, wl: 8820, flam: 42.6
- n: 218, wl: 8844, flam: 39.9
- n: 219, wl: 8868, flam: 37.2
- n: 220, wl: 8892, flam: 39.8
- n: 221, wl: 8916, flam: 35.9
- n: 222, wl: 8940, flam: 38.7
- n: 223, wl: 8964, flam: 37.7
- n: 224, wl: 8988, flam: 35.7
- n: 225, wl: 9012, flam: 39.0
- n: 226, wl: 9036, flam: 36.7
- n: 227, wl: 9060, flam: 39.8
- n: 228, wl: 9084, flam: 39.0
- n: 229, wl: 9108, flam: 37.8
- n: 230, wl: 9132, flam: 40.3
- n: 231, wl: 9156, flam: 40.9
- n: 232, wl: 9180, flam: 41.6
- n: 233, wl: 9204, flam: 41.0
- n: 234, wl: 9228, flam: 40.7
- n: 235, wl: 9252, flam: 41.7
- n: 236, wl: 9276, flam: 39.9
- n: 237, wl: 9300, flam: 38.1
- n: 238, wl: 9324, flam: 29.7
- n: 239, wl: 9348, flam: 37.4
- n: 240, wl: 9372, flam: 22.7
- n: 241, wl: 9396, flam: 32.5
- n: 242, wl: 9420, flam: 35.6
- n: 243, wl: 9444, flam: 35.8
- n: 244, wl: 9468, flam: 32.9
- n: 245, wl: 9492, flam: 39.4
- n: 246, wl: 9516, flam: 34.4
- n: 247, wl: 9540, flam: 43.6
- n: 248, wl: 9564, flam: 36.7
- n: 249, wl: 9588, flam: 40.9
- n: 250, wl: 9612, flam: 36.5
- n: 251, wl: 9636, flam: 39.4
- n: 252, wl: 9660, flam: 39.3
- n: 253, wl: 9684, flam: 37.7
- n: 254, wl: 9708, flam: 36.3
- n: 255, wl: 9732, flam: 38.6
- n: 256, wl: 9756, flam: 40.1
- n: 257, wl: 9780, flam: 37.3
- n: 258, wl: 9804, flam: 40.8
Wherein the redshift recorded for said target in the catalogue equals 0.512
